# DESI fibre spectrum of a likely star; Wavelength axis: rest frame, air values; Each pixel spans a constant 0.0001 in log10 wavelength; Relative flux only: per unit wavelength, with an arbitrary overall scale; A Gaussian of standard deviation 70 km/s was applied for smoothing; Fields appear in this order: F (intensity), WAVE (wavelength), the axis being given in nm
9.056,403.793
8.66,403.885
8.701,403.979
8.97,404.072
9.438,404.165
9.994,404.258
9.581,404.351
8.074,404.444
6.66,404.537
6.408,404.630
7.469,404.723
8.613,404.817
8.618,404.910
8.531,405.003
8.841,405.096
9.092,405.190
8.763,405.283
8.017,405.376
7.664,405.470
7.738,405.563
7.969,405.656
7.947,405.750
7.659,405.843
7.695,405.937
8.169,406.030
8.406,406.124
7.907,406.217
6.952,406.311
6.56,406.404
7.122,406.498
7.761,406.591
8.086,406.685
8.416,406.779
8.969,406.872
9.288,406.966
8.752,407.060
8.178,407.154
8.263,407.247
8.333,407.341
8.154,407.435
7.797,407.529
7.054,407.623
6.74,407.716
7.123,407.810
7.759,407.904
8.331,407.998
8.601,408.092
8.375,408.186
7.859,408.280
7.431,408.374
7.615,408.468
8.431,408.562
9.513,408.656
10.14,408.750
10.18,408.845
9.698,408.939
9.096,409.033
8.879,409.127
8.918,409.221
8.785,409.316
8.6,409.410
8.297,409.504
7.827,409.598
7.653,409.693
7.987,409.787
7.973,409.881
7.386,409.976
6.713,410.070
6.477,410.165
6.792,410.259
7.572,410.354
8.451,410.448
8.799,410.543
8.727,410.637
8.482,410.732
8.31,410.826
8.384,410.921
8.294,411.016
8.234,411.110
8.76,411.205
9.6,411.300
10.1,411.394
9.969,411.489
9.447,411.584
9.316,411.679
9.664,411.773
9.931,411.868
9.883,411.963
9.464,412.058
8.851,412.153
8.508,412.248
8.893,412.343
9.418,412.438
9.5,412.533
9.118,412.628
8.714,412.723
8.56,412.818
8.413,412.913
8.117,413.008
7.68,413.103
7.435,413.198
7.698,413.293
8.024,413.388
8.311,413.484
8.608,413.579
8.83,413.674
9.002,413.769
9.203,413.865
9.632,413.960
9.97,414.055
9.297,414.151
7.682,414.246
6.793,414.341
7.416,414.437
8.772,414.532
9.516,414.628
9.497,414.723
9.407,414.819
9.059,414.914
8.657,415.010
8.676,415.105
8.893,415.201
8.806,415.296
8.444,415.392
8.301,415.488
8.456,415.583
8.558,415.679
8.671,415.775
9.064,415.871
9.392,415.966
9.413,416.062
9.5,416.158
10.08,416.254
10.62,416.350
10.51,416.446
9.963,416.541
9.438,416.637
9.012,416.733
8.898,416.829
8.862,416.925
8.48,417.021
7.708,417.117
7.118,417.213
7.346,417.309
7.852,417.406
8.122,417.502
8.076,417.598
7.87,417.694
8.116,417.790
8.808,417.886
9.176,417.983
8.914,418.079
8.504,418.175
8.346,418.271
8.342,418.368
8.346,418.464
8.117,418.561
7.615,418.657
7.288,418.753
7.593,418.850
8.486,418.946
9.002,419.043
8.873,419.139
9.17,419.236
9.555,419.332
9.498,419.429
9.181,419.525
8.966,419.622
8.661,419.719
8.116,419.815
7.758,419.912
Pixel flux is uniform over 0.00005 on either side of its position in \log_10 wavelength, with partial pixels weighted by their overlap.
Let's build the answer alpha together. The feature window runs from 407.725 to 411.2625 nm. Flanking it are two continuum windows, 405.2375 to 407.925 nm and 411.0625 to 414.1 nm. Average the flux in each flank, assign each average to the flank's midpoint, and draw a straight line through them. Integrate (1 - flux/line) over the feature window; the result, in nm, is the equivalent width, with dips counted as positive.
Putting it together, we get 0.06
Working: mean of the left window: 7.91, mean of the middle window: 8.27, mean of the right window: 8.96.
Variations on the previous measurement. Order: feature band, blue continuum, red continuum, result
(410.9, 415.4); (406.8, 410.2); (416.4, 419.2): -0.268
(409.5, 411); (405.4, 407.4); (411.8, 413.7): 0.100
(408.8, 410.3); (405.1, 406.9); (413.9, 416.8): 0.028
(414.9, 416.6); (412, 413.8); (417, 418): -0.196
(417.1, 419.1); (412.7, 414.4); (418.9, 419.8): 0.168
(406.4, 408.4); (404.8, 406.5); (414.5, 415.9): 0.046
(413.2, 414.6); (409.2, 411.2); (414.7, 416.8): 0.050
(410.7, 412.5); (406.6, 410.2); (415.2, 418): -0.145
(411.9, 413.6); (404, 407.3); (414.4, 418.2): -0.007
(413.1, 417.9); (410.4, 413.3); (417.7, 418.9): -0.104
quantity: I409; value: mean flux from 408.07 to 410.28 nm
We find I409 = 8.31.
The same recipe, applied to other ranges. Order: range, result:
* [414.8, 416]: 8.78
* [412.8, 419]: 8.61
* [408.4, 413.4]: 8.63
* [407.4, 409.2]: 8.37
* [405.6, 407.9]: 7.89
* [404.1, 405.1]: 8.38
